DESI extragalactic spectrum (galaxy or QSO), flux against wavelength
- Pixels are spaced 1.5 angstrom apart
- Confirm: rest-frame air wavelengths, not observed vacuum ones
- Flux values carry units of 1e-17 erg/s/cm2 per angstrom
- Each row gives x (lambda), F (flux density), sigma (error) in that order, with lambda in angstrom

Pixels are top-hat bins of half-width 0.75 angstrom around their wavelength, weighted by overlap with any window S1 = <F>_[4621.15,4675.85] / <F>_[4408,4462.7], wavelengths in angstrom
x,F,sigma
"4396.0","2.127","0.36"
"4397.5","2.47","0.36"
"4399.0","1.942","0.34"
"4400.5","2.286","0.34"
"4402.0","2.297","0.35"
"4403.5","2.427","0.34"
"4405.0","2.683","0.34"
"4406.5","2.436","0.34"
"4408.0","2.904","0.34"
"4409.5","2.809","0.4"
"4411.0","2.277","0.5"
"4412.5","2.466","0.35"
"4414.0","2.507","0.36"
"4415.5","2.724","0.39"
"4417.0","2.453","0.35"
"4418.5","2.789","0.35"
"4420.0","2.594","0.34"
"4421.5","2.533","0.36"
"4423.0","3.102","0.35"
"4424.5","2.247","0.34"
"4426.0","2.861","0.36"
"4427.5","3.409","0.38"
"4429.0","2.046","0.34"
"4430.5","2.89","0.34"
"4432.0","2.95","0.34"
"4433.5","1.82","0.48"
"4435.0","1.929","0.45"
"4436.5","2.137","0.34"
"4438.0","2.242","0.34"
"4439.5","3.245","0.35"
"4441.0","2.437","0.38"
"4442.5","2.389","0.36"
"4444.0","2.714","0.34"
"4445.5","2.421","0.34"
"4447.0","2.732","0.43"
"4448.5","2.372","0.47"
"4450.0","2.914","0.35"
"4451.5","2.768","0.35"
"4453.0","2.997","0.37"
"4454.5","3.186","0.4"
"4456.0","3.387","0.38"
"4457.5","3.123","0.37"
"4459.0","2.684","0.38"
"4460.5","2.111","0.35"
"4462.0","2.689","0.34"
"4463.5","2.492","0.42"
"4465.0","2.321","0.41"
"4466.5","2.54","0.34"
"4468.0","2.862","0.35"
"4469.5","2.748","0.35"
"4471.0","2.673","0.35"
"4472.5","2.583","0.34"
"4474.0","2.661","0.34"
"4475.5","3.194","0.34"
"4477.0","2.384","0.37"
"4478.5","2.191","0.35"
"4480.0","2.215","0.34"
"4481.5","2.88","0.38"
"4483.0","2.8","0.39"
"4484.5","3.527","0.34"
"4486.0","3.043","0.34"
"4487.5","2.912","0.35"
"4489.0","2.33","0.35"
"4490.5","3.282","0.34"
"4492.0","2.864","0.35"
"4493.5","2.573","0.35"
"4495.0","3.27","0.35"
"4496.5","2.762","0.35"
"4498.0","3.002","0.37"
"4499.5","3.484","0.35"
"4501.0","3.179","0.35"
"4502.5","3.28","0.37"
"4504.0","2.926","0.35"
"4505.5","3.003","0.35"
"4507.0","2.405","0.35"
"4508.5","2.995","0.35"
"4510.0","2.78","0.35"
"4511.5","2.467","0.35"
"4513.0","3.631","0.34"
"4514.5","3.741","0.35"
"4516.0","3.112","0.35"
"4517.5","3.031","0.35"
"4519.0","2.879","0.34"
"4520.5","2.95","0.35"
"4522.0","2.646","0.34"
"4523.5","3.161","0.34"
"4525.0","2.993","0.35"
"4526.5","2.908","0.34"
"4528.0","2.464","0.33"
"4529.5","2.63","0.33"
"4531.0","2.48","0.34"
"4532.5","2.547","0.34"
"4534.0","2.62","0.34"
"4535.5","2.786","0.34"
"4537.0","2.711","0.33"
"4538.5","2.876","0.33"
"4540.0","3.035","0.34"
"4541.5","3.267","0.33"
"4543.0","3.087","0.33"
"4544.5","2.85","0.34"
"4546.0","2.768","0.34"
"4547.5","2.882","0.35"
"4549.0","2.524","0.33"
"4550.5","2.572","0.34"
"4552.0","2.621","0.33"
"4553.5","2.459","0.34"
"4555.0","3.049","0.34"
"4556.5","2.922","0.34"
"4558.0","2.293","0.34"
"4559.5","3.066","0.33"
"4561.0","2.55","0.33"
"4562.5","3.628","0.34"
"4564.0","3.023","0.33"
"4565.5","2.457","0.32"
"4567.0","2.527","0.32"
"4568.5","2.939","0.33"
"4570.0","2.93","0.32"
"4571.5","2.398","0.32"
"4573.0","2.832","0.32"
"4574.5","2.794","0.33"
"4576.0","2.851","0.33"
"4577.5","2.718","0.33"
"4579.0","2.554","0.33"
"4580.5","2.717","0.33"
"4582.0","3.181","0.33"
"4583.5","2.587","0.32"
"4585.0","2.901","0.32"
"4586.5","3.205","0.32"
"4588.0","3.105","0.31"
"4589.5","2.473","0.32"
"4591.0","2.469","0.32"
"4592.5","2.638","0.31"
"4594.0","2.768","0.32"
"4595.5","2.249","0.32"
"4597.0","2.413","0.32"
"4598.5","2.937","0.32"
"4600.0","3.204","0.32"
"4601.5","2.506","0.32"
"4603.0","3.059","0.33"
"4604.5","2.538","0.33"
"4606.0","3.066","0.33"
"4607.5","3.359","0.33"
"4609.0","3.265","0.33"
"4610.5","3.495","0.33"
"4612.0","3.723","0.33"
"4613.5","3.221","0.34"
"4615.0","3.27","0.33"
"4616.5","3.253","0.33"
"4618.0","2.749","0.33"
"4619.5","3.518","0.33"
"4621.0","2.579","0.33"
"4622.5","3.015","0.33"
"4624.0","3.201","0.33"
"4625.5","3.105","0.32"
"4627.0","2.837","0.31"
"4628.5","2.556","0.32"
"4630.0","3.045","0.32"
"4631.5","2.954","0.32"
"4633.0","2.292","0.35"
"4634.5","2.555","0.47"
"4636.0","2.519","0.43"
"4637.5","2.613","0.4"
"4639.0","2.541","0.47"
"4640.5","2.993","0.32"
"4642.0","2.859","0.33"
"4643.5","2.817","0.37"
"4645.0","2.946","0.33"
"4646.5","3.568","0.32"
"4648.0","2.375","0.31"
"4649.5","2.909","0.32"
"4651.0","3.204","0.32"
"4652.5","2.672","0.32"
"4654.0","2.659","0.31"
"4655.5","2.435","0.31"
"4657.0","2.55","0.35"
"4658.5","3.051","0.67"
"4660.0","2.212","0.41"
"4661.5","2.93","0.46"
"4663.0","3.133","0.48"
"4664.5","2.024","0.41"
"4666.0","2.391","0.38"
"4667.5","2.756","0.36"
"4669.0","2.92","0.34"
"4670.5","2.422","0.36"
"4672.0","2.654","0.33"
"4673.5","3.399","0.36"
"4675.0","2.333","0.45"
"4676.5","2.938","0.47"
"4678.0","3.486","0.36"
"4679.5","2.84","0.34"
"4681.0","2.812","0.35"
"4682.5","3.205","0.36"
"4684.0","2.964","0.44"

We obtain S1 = 1.05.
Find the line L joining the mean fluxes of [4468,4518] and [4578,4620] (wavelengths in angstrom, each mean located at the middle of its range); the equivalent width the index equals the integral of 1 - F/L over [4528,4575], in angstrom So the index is 2.43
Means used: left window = 2.91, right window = 2.94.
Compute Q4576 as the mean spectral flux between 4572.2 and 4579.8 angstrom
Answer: 2.75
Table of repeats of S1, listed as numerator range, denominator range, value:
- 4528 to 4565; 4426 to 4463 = 1.05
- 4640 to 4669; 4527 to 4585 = 1.00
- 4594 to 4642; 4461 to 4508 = 1.04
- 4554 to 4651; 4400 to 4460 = 1.09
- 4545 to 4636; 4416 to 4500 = 1.05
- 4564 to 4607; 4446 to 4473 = 1.01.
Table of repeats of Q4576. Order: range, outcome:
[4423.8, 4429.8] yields 2.65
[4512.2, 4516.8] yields 3.48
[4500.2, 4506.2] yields 3.1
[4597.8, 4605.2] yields 2.85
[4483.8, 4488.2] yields 3.16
